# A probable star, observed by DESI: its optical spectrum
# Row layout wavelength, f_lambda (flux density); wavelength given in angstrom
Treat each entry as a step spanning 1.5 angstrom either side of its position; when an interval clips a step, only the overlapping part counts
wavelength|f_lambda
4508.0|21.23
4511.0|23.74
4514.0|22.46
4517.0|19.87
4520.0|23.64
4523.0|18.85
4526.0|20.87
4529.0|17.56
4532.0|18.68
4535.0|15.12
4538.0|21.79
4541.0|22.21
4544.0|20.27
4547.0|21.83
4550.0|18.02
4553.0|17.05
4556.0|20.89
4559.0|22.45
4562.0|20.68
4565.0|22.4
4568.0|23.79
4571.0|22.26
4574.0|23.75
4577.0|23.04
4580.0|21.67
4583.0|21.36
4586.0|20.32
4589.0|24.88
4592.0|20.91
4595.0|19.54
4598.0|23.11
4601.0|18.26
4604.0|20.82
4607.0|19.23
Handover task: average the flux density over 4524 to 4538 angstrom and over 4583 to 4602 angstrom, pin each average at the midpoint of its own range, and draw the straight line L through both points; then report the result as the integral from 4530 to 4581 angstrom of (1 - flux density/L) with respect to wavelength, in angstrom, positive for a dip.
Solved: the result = -3.3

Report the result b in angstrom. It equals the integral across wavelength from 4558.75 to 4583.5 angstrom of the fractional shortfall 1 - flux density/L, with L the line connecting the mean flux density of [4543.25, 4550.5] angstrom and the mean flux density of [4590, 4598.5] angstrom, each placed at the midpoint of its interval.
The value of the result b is -2.0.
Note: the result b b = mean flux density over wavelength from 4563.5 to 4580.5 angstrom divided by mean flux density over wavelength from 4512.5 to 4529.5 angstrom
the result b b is 1.1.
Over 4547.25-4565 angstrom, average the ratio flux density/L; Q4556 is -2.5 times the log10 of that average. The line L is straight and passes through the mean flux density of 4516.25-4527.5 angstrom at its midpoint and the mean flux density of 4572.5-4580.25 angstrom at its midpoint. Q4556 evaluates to 0.10 mag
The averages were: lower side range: 20.9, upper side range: 23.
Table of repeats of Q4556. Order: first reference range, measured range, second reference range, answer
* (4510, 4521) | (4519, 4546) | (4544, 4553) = 0.05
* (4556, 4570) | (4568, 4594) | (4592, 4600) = -0.04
